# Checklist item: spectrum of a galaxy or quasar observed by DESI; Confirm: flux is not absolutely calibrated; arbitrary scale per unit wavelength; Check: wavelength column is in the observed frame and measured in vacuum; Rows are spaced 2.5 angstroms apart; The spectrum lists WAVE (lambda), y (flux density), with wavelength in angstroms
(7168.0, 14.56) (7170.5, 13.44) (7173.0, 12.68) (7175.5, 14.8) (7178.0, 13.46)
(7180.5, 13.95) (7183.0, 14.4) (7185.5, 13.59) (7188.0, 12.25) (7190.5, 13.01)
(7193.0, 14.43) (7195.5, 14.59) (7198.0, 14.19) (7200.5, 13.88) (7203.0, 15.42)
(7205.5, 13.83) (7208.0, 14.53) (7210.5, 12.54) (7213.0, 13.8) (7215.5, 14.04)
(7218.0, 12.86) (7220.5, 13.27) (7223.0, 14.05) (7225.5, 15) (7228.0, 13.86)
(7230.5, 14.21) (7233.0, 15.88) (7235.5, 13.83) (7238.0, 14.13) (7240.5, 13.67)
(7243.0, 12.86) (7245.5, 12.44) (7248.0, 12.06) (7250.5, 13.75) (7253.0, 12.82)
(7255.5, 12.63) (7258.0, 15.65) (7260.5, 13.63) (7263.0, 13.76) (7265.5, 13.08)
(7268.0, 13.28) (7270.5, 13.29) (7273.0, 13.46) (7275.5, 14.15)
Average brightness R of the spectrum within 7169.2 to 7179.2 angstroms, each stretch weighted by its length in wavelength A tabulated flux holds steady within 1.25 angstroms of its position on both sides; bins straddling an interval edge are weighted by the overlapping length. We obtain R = 13.6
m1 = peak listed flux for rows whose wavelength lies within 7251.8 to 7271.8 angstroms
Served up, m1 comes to 15.65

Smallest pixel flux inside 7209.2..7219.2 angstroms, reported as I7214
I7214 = 12.54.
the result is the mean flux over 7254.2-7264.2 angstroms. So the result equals 13.9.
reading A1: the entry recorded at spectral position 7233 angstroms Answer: 15.88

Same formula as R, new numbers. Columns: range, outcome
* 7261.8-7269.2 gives 13.4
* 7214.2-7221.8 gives 13.4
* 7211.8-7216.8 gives 13.9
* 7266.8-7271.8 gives 13.3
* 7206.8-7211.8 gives 13.5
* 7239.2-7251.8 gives 13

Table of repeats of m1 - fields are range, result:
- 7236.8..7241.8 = 14.13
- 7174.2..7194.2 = 14.8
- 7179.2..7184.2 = 14.4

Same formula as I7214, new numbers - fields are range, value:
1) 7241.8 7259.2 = 12.06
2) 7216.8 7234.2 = 12.86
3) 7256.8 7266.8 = 13.08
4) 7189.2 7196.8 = 13.01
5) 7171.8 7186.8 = 12.68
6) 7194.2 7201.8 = 13.88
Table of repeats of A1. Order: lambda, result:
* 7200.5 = 13.88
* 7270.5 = 13.29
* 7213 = 13.8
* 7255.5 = 12.63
